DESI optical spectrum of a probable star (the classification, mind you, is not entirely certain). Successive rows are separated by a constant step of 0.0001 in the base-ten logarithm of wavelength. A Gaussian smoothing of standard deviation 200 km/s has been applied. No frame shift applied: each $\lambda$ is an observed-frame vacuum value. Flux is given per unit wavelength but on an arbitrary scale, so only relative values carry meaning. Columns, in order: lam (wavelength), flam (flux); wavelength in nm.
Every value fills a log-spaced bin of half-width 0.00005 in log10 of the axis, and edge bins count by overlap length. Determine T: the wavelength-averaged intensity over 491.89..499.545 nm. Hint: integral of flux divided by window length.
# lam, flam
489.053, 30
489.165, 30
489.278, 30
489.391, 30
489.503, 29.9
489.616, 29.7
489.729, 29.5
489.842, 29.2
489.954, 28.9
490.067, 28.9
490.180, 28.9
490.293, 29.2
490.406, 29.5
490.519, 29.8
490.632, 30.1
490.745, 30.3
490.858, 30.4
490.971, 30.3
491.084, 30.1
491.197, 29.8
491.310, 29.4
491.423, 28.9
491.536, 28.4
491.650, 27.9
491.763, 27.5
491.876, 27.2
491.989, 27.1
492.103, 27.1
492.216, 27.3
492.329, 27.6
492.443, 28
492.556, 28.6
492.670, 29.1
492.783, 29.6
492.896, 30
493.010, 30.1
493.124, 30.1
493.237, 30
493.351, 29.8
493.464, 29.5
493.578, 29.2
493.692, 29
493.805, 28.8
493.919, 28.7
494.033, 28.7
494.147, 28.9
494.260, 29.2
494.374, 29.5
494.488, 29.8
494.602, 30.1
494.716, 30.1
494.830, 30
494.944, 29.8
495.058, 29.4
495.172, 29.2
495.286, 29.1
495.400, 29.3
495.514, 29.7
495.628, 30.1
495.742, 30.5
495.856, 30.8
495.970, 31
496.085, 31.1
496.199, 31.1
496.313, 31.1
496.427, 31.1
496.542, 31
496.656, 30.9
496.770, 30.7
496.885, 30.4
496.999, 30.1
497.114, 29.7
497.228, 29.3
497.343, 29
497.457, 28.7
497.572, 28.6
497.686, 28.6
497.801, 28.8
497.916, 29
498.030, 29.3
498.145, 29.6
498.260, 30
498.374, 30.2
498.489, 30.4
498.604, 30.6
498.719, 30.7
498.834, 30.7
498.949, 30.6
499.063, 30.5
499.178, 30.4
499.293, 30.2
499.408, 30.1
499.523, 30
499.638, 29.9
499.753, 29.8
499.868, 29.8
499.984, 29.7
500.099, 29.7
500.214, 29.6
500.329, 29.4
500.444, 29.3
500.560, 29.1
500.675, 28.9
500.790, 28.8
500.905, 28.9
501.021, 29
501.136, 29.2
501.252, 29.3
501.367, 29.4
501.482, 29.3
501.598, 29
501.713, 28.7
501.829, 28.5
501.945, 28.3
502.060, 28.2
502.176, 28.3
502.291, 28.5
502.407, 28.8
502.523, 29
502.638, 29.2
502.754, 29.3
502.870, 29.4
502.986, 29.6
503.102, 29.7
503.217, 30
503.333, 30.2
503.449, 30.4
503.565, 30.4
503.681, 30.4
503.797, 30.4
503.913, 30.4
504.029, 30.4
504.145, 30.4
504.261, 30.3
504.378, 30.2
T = 29.6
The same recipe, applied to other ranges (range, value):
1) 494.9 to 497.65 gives 30.1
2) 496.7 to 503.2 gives 29.5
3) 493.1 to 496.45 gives 29.8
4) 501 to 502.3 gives 28.8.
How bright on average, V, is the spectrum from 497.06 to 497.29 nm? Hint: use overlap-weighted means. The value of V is 29.5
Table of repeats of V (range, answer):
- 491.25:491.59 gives 28.9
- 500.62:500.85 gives 28.9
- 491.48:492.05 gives 27.6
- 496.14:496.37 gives 31.2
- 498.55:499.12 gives 30.6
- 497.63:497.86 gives 28.6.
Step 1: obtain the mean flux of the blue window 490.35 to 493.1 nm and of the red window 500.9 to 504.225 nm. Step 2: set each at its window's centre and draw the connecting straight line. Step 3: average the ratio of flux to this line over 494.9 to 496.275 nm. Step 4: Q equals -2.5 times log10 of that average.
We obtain -0.04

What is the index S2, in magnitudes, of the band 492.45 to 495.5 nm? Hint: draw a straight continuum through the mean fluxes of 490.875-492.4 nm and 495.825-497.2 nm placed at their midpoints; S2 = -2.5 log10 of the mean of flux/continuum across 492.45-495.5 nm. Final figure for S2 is 0.00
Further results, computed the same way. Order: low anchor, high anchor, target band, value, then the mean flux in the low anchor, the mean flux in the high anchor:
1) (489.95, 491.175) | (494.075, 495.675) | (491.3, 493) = 0.052 mag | 29.7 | 29.6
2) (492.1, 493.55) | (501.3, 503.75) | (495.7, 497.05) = -0.061 mag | 29.1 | 29.3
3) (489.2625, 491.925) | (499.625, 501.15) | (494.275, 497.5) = -0.027 mag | 29.3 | 29.3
